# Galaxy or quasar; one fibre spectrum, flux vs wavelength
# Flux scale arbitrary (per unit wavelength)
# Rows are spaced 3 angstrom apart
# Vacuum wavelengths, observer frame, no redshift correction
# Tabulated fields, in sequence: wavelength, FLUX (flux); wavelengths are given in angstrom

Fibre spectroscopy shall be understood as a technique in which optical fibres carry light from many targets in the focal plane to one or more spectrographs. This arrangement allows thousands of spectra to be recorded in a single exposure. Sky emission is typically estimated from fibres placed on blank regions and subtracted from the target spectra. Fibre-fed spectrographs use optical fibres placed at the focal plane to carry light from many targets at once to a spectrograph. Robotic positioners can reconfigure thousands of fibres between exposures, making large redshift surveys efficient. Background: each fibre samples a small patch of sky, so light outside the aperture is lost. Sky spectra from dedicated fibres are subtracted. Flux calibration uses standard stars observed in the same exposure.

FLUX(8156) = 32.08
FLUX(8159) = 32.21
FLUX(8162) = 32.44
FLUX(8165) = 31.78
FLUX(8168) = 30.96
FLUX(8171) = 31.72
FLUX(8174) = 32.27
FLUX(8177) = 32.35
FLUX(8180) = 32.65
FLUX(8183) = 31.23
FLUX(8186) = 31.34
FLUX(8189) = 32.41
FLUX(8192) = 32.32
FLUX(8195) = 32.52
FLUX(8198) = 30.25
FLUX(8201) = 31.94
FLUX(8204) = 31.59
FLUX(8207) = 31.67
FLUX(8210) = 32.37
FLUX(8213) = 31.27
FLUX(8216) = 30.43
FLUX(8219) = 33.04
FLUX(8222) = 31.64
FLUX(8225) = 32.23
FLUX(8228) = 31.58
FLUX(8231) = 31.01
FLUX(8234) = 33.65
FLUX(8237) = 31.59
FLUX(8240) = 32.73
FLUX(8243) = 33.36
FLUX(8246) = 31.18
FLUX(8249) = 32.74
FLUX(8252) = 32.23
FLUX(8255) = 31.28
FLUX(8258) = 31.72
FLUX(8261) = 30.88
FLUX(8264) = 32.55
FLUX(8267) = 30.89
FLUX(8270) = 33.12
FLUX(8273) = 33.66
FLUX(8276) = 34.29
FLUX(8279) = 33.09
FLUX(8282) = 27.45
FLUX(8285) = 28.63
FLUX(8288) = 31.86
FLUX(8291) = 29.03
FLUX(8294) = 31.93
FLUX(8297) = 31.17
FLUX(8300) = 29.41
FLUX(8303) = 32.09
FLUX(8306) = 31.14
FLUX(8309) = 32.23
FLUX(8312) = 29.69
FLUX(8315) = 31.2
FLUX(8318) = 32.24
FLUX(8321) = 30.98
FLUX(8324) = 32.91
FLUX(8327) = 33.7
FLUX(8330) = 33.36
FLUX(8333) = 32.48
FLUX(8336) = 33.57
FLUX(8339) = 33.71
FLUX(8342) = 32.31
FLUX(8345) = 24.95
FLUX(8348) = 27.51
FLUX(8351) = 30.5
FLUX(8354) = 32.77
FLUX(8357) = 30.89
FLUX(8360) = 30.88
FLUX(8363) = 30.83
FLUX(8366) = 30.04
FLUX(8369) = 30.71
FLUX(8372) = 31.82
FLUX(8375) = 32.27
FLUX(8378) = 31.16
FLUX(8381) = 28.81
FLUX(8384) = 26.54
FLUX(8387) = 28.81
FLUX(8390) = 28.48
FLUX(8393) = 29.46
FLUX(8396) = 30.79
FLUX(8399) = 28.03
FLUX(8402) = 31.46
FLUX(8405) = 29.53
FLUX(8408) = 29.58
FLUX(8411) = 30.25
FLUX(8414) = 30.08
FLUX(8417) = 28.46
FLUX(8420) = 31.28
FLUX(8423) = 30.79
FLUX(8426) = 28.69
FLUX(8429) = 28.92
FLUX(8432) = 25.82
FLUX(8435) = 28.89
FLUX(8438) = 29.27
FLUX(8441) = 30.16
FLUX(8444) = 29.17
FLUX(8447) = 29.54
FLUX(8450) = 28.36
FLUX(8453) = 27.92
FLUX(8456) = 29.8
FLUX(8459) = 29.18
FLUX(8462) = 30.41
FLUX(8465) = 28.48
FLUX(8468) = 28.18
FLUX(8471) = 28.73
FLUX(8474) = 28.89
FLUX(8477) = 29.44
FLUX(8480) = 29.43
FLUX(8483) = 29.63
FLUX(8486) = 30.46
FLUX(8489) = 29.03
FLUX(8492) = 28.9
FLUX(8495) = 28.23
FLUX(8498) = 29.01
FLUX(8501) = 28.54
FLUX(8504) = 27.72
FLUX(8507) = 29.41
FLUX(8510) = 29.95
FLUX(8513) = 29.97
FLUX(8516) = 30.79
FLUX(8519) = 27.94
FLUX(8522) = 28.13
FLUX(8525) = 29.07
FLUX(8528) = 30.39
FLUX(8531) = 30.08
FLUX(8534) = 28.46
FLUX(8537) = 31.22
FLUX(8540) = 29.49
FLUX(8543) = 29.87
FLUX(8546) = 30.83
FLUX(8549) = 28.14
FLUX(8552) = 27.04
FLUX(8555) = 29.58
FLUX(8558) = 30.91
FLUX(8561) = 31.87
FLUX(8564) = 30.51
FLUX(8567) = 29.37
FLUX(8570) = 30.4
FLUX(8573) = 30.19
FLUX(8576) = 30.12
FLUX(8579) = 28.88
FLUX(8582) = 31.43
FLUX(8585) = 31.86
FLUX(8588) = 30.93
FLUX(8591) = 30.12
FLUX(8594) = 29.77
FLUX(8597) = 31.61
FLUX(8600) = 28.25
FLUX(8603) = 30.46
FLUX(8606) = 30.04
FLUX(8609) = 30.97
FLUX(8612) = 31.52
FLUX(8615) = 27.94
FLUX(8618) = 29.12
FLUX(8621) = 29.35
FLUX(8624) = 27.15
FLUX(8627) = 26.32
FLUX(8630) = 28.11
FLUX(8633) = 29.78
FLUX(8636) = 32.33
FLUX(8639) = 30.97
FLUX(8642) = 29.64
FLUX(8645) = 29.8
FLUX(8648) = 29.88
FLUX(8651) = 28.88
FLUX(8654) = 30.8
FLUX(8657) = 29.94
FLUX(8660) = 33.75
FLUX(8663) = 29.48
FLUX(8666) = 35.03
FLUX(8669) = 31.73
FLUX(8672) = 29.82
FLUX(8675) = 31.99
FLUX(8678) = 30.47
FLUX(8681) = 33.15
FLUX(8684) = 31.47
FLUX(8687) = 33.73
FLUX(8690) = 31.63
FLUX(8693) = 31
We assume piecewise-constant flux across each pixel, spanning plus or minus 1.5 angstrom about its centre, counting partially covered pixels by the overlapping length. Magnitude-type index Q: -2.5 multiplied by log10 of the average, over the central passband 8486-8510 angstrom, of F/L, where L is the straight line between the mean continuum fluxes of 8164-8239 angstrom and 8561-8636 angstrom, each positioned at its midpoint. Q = 0.05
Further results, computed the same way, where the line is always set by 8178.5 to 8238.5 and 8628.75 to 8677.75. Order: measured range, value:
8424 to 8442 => 0.096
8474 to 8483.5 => 0.064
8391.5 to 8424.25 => 0.049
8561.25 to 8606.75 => 0.022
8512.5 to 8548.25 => 0.050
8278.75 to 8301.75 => 0.051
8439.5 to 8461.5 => 0.073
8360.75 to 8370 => 0.032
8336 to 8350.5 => 0.050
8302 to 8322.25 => 0.008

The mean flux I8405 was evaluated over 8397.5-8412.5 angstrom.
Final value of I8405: 29.8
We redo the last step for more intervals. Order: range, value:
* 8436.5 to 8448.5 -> 29.5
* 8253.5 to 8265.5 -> 31.6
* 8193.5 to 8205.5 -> 31.6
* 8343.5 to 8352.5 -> 27.7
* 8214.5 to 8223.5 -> 31.7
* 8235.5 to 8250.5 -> 32.3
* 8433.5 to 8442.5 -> 29.4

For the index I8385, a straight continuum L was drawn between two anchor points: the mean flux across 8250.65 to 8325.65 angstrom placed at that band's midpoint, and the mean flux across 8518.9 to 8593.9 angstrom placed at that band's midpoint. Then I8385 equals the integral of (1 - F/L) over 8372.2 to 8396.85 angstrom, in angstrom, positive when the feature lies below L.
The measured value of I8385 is 1.0 angstrom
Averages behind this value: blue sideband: 31.4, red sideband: 29.9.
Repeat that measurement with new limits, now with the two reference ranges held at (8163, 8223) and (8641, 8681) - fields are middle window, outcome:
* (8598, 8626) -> 1.5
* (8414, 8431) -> 1.0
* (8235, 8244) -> -0.2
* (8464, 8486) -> 1.6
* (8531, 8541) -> 0.4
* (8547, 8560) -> 0.9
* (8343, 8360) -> 1.1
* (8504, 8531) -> 1.6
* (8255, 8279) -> -0.6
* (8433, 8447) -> 0.9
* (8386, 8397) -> 0.7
